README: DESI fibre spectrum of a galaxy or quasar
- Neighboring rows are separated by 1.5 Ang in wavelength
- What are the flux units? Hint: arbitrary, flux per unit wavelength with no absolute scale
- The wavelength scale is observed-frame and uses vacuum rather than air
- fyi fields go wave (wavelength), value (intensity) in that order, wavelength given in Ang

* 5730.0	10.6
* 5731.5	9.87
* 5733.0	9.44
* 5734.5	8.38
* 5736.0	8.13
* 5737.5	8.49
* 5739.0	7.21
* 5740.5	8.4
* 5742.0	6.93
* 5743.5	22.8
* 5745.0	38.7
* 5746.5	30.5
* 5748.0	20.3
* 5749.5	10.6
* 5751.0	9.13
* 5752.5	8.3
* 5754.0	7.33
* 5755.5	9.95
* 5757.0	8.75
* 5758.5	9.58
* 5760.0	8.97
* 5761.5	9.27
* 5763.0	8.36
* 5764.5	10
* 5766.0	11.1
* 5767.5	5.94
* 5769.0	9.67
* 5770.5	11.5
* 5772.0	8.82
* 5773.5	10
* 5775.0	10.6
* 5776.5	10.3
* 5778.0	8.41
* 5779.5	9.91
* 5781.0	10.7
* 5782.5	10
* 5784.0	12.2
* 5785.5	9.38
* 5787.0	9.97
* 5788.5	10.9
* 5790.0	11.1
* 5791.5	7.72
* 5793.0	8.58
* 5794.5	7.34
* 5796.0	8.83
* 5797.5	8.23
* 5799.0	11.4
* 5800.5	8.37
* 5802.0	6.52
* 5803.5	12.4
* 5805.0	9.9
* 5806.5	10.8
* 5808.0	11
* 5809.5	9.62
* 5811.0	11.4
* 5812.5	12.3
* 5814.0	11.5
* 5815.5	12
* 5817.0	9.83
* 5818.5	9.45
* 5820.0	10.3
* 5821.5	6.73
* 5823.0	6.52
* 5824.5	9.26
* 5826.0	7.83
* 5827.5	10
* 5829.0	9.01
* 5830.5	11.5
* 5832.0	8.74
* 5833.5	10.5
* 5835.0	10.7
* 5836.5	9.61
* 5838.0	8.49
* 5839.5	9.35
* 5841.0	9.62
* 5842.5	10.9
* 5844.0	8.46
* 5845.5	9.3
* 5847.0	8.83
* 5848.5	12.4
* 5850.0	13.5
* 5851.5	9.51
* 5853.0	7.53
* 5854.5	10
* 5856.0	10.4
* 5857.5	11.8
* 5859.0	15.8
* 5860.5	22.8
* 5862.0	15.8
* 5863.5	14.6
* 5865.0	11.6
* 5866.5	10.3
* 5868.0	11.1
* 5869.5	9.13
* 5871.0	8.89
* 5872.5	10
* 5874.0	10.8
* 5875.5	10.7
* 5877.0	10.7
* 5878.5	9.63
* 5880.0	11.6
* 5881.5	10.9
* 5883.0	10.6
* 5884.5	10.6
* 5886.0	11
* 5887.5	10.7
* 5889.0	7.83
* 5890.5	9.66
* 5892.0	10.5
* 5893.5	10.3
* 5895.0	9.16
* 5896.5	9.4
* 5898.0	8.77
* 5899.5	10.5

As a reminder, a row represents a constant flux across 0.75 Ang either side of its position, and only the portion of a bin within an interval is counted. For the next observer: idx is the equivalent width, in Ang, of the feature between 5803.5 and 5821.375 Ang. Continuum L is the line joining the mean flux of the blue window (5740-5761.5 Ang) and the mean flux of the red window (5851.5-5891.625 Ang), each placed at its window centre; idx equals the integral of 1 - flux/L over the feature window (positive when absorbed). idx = 2.9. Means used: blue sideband 14.2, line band 10.7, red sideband 11.3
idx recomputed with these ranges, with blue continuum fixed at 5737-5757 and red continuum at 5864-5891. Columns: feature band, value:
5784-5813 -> 6.7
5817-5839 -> 4.9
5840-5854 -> 1.6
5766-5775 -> 2.8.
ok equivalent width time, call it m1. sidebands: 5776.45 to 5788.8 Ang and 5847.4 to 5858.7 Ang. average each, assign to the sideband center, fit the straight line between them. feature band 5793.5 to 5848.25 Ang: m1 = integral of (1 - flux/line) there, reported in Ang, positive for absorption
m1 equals 4.7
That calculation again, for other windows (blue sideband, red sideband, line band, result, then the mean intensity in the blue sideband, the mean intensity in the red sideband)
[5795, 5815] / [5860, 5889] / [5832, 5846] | 1.5 Ang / 10.2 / 11.5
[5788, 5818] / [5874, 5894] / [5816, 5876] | -2.0 Ang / 9.97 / 10.4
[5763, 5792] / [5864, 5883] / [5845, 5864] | -3.9 Ang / 9.89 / 10.5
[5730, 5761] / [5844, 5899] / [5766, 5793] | 5.1 Ang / 12.5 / 11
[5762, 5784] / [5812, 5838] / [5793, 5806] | 0.8 Ang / 9.75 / 9.69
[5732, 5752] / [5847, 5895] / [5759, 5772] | 4.2 Ang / 14.4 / 11.2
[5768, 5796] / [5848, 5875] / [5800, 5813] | 0.3 Ang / 9.78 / 12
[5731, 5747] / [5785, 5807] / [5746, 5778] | 4.4 Ang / 14.3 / 9.41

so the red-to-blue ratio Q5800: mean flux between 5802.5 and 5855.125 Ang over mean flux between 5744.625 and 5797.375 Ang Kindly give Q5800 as 0.9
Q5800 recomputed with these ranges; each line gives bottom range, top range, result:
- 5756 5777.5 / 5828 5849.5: 1.04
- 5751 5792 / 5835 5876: 1.16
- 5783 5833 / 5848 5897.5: 1.15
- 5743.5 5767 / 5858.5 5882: 0.89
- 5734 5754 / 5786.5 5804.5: 0.65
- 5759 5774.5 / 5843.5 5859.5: 1.13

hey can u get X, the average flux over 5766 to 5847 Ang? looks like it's 9.69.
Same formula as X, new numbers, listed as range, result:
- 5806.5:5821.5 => 10.6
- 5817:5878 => 10.5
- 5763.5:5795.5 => 9.7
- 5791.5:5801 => 8.72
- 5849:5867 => 12.8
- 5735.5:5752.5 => 15.4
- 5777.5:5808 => 9.68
